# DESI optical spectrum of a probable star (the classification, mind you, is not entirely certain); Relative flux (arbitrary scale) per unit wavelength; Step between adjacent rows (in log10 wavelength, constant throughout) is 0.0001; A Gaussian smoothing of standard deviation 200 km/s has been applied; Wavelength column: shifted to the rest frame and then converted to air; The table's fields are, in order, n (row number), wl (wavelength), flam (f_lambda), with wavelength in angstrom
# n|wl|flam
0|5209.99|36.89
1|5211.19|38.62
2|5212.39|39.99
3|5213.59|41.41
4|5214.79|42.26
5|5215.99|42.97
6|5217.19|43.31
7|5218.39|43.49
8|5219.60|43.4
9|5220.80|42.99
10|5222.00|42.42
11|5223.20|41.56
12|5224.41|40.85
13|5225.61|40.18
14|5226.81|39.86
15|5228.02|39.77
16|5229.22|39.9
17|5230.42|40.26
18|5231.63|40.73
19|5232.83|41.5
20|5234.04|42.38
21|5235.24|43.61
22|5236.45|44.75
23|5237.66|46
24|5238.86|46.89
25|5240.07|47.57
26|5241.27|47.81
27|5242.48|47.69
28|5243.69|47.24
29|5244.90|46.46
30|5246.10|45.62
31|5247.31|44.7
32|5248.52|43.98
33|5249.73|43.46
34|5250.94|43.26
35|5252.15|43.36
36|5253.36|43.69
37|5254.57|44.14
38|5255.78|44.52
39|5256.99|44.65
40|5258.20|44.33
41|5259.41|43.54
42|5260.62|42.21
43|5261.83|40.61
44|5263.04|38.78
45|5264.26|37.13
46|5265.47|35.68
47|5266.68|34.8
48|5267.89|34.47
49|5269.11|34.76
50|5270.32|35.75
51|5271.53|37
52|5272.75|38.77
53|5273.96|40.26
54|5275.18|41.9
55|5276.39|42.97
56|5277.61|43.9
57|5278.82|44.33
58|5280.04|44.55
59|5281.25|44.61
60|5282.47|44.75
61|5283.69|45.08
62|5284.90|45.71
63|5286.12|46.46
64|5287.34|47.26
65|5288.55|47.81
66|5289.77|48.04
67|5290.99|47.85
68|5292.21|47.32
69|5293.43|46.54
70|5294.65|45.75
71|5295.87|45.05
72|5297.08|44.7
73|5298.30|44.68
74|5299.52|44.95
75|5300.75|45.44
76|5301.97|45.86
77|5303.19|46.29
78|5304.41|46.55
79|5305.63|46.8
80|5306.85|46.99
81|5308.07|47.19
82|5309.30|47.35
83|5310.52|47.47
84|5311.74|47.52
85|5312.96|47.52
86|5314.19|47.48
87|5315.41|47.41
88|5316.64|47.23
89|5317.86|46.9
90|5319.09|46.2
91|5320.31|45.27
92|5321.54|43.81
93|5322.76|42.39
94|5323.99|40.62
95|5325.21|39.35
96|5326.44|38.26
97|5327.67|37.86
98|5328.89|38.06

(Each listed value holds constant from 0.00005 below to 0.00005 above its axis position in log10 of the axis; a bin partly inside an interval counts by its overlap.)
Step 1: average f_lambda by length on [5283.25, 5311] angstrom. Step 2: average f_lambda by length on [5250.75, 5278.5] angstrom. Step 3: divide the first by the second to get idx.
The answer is 1.15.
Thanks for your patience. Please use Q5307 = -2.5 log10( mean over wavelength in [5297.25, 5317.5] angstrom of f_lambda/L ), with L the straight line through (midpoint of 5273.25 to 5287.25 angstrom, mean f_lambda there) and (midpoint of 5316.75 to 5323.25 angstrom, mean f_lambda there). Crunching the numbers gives -0.042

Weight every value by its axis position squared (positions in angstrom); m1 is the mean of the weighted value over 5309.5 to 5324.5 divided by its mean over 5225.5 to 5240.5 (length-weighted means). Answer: 1.11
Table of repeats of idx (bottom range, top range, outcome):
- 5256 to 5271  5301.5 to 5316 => 1.21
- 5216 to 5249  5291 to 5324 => 1.06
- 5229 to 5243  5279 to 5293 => 1.05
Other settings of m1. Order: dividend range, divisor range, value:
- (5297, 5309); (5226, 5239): 1.12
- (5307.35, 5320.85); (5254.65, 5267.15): 1.18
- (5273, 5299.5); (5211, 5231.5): 1.12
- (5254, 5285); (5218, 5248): 0.96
